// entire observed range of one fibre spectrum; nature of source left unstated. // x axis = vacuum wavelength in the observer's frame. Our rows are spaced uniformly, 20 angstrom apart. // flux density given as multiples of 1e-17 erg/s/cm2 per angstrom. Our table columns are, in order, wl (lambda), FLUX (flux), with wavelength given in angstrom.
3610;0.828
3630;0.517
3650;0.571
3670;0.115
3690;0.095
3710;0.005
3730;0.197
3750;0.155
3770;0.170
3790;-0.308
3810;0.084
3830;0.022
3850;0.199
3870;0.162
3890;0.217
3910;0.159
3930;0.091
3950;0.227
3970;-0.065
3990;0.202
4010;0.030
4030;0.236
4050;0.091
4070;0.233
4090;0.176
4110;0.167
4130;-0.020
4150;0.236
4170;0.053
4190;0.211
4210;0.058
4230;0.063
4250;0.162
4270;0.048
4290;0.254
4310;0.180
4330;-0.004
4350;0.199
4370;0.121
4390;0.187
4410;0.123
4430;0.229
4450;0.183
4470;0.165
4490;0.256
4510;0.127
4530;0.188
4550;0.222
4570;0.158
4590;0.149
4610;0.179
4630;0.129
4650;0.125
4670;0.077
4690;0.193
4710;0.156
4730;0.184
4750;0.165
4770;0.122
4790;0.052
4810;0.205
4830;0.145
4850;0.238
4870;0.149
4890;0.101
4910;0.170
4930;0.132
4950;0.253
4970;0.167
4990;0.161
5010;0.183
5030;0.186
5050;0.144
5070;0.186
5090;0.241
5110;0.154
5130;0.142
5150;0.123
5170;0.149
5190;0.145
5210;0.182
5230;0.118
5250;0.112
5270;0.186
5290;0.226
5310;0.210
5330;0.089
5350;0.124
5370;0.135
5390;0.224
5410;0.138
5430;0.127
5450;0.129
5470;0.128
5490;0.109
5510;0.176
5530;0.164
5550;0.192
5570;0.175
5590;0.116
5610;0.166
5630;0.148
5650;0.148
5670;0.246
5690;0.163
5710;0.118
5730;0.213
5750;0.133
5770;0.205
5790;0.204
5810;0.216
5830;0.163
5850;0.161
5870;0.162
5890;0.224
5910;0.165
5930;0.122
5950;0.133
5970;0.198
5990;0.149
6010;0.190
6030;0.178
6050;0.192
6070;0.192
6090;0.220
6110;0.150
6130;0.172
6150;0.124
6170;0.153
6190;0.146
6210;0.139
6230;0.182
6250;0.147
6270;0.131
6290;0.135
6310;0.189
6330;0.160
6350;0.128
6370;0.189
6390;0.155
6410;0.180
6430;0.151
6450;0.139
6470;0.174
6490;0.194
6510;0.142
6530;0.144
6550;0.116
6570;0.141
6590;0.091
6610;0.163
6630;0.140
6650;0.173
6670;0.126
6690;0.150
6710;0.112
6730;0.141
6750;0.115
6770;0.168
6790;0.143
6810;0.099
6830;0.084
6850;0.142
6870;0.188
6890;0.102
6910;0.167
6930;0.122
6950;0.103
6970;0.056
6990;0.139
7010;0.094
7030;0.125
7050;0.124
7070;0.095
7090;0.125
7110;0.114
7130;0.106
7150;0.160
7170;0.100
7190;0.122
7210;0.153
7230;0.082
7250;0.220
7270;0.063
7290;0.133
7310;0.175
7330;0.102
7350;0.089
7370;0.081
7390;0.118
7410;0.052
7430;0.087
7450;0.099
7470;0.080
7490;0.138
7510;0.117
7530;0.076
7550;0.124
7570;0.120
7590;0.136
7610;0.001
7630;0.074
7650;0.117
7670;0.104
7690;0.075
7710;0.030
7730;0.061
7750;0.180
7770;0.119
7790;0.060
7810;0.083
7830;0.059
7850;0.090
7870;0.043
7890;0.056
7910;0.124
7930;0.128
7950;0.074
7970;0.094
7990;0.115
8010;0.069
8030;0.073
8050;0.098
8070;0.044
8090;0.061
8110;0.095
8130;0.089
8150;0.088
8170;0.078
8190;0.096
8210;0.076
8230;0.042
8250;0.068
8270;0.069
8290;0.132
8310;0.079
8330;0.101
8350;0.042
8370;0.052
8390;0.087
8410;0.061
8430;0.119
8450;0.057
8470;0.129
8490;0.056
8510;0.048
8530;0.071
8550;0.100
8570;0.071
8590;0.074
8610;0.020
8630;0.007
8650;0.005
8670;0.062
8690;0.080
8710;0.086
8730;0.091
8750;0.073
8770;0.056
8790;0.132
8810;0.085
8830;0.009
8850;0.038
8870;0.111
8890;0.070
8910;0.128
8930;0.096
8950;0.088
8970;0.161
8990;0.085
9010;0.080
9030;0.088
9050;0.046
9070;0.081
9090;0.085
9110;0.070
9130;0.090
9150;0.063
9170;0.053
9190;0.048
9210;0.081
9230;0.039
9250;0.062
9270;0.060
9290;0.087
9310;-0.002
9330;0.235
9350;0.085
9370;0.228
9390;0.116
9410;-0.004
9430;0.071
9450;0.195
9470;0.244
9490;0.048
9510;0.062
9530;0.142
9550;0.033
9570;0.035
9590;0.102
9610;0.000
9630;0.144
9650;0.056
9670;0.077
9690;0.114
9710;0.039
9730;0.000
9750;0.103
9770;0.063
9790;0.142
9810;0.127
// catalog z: 0.919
